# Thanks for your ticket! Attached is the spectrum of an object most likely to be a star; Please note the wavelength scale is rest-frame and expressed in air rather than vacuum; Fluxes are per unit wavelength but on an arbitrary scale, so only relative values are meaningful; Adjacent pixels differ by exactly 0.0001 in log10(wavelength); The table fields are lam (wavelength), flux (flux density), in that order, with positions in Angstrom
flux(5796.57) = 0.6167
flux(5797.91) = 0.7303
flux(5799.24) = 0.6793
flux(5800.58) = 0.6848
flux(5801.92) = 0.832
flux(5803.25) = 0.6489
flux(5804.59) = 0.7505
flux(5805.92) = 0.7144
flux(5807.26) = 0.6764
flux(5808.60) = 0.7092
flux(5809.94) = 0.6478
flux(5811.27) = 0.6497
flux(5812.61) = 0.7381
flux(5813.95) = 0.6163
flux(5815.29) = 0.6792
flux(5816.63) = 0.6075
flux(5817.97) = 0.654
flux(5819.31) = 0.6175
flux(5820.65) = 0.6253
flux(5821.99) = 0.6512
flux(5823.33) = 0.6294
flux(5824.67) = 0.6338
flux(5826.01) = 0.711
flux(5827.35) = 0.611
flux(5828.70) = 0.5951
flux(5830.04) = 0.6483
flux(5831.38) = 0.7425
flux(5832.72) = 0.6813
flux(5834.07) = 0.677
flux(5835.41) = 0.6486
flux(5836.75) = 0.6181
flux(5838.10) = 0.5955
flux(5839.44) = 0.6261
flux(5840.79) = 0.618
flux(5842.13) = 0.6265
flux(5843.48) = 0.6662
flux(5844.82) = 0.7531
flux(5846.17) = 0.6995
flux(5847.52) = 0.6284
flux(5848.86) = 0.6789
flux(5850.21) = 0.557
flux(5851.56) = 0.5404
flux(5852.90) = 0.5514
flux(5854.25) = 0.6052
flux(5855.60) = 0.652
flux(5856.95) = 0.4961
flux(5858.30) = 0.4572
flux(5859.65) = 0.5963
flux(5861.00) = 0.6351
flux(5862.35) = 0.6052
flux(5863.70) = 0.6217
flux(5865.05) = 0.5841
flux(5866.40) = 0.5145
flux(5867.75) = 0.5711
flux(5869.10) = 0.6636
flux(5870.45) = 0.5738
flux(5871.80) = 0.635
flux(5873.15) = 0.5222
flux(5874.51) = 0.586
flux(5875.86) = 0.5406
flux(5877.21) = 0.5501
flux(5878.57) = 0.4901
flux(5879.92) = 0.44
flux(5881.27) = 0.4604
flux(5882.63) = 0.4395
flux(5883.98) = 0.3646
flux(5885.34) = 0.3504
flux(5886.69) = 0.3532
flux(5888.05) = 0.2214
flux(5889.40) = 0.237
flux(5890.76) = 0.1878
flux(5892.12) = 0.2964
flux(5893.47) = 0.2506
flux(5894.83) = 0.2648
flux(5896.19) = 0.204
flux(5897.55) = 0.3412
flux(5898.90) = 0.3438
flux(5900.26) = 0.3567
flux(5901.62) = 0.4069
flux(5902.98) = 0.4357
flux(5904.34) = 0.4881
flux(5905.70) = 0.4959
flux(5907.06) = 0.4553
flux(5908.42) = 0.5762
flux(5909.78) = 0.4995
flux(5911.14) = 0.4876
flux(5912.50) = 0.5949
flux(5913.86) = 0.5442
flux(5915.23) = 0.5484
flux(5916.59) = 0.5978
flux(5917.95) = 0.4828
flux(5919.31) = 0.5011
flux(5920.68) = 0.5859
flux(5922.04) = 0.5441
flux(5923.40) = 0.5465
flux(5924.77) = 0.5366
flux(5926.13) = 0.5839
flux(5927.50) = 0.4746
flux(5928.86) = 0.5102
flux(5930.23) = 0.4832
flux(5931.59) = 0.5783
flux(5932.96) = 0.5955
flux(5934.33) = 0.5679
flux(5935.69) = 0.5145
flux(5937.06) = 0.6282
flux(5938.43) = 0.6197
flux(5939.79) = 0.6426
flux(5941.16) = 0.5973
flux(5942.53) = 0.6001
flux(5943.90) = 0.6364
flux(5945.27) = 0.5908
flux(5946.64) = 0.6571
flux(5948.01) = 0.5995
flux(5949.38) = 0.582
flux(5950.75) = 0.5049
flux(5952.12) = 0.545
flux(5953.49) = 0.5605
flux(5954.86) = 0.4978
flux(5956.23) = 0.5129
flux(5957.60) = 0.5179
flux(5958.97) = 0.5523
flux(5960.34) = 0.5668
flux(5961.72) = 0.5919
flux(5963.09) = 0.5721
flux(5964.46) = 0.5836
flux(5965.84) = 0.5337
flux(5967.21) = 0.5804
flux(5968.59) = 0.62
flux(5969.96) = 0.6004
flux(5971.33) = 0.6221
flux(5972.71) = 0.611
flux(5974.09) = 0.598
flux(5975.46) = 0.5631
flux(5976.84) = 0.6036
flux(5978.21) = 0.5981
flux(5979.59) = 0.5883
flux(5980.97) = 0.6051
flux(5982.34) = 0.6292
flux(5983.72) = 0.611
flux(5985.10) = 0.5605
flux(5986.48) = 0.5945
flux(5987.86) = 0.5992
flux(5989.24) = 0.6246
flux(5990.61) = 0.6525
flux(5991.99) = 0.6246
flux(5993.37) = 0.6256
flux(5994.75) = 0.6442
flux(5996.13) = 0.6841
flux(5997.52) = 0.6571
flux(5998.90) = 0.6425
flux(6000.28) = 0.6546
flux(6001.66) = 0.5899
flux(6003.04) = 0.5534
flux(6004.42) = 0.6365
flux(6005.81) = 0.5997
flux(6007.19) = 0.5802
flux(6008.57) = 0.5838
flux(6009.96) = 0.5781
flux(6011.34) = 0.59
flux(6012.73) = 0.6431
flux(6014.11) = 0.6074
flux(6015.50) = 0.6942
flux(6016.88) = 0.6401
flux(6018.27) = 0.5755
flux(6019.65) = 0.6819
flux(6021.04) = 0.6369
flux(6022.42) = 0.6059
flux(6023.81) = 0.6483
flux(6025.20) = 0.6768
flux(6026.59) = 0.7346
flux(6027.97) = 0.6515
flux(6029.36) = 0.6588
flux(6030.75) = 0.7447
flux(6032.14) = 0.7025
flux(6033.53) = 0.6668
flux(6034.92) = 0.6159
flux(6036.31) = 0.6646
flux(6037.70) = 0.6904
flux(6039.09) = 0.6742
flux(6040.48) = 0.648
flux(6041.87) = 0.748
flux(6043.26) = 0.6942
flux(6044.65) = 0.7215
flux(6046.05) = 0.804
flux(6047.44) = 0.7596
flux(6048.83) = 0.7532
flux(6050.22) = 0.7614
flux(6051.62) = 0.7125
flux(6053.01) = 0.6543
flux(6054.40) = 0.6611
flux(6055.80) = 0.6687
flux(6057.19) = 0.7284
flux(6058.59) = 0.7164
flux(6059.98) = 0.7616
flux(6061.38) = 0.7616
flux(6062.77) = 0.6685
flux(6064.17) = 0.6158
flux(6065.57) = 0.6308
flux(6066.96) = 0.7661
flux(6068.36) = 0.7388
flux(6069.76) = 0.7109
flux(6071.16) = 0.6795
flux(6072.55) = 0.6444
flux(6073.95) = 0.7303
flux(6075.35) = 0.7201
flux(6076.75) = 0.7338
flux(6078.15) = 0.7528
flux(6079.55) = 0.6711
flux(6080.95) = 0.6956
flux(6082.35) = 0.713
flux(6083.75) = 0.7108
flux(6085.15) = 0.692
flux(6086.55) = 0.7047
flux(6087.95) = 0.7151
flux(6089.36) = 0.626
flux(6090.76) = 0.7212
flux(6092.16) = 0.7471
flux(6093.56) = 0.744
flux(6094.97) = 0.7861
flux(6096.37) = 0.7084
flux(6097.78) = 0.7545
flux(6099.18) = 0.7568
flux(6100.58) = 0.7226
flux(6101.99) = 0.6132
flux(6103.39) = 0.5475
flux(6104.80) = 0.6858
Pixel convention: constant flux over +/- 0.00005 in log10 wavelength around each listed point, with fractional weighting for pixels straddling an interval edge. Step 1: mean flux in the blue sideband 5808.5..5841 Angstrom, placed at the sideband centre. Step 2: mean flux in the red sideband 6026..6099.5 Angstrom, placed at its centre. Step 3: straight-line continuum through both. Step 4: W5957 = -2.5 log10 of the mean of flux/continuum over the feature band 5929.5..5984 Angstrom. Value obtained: 0.17 mag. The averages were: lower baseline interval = 0.649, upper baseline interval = 0.707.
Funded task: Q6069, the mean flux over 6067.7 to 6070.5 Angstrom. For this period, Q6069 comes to 0.723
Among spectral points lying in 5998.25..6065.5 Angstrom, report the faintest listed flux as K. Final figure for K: 0.5534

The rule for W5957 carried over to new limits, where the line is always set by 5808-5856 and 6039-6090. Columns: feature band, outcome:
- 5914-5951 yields 0.18 mag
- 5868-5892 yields 0.42 mag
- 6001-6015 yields 0.16 mag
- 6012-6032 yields 0.06 mag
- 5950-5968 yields 0.23 mag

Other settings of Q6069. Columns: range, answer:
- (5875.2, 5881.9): 0.497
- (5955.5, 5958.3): 0.516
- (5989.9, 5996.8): 0.647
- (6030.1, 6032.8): 0.723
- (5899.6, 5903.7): 0.401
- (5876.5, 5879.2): 0.52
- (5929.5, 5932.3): 0.53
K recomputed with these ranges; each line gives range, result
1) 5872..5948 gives 0.1878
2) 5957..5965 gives 0.5179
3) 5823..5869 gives 0.4572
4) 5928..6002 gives 0.4832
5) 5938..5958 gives 0.4978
